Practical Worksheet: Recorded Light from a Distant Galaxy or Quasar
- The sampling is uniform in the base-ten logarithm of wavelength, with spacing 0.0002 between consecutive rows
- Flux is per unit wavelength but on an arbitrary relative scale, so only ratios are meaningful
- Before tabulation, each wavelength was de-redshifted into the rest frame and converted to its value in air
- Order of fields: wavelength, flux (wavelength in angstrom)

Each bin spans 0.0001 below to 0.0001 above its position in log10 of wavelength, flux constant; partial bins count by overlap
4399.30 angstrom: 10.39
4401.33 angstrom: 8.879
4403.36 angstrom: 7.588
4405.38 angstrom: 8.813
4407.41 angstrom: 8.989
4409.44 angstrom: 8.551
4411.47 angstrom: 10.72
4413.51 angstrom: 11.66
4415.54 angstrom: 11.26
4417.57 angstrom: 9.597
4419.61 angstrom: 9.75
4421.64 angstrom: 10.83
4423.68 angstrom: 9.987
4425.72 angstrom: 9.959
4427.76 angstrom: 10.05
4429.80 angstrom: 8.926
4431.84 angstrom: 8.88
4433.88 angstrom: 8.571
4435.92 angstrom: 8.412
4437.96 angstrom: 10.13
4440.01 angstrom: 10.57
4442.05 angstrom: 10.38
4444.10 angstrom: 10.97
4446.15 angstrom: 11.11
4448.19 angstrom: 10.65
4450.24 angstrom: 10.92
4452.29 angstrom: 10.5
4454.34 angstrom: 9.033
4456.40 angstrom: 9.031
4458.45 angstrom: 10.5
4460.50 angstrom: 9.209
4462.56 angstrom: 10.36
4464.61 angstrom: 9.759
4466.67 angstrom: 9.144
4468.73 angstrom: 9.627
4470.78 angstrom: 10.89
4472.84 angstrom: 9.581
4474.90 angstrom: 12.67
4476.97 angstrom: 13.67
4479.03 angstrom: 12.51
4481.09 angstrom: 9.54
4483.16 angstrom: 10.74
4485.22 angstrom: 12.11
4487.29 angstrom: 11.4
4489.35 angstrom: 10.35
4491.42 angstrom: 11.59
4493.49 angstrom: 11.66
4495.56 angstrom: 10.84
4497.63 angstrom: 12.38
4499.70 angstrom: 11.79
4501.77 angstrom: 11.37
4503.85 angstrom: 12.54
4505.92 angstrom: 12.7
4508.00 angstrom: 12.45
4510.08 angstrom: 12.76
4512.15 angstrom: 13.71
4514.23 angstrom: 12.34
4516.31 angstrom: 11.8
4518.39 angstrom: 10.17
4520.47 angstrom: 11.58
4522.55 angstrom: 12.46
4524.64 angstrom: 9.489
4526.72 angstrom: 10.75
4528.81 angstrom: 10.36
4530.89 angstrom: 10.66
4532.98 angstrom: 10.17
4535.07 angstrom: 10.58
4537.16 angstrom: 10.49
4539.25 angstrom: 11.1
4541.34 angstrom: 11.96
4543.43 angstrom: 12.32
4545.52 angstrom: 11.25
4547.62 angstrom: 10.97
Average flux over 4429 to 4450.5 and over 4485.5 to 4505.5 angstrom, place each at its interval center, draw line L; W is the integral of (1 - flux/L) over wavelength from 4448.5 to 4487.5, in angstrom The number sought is 0.8 angstrom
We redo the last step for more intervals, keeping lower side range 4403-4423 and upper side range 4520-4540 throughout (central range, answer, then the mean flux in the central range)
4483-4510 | -3.3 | 11.8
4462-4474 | 0.4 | 9.91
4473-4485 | -1.5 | 11.7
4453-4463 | 0.6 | 9.61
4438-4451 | -0.8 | 10.7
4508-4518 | -1.8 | 12.5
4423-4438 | 1.0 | 9.3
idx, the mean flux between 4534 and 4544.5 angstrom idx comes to 11.3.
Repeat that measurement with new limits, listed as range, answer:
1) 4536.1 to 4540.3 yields 10.8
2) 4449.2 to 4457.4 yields 9.86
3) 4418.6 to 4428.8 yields 10.1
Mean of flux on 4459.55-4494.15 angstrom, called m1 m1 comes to 10.9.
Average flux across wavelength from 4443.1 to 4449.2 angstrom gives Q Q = 10.9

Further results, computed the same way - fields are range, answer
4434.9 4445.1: 10.1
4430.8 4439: 9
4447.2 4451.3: 10.8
